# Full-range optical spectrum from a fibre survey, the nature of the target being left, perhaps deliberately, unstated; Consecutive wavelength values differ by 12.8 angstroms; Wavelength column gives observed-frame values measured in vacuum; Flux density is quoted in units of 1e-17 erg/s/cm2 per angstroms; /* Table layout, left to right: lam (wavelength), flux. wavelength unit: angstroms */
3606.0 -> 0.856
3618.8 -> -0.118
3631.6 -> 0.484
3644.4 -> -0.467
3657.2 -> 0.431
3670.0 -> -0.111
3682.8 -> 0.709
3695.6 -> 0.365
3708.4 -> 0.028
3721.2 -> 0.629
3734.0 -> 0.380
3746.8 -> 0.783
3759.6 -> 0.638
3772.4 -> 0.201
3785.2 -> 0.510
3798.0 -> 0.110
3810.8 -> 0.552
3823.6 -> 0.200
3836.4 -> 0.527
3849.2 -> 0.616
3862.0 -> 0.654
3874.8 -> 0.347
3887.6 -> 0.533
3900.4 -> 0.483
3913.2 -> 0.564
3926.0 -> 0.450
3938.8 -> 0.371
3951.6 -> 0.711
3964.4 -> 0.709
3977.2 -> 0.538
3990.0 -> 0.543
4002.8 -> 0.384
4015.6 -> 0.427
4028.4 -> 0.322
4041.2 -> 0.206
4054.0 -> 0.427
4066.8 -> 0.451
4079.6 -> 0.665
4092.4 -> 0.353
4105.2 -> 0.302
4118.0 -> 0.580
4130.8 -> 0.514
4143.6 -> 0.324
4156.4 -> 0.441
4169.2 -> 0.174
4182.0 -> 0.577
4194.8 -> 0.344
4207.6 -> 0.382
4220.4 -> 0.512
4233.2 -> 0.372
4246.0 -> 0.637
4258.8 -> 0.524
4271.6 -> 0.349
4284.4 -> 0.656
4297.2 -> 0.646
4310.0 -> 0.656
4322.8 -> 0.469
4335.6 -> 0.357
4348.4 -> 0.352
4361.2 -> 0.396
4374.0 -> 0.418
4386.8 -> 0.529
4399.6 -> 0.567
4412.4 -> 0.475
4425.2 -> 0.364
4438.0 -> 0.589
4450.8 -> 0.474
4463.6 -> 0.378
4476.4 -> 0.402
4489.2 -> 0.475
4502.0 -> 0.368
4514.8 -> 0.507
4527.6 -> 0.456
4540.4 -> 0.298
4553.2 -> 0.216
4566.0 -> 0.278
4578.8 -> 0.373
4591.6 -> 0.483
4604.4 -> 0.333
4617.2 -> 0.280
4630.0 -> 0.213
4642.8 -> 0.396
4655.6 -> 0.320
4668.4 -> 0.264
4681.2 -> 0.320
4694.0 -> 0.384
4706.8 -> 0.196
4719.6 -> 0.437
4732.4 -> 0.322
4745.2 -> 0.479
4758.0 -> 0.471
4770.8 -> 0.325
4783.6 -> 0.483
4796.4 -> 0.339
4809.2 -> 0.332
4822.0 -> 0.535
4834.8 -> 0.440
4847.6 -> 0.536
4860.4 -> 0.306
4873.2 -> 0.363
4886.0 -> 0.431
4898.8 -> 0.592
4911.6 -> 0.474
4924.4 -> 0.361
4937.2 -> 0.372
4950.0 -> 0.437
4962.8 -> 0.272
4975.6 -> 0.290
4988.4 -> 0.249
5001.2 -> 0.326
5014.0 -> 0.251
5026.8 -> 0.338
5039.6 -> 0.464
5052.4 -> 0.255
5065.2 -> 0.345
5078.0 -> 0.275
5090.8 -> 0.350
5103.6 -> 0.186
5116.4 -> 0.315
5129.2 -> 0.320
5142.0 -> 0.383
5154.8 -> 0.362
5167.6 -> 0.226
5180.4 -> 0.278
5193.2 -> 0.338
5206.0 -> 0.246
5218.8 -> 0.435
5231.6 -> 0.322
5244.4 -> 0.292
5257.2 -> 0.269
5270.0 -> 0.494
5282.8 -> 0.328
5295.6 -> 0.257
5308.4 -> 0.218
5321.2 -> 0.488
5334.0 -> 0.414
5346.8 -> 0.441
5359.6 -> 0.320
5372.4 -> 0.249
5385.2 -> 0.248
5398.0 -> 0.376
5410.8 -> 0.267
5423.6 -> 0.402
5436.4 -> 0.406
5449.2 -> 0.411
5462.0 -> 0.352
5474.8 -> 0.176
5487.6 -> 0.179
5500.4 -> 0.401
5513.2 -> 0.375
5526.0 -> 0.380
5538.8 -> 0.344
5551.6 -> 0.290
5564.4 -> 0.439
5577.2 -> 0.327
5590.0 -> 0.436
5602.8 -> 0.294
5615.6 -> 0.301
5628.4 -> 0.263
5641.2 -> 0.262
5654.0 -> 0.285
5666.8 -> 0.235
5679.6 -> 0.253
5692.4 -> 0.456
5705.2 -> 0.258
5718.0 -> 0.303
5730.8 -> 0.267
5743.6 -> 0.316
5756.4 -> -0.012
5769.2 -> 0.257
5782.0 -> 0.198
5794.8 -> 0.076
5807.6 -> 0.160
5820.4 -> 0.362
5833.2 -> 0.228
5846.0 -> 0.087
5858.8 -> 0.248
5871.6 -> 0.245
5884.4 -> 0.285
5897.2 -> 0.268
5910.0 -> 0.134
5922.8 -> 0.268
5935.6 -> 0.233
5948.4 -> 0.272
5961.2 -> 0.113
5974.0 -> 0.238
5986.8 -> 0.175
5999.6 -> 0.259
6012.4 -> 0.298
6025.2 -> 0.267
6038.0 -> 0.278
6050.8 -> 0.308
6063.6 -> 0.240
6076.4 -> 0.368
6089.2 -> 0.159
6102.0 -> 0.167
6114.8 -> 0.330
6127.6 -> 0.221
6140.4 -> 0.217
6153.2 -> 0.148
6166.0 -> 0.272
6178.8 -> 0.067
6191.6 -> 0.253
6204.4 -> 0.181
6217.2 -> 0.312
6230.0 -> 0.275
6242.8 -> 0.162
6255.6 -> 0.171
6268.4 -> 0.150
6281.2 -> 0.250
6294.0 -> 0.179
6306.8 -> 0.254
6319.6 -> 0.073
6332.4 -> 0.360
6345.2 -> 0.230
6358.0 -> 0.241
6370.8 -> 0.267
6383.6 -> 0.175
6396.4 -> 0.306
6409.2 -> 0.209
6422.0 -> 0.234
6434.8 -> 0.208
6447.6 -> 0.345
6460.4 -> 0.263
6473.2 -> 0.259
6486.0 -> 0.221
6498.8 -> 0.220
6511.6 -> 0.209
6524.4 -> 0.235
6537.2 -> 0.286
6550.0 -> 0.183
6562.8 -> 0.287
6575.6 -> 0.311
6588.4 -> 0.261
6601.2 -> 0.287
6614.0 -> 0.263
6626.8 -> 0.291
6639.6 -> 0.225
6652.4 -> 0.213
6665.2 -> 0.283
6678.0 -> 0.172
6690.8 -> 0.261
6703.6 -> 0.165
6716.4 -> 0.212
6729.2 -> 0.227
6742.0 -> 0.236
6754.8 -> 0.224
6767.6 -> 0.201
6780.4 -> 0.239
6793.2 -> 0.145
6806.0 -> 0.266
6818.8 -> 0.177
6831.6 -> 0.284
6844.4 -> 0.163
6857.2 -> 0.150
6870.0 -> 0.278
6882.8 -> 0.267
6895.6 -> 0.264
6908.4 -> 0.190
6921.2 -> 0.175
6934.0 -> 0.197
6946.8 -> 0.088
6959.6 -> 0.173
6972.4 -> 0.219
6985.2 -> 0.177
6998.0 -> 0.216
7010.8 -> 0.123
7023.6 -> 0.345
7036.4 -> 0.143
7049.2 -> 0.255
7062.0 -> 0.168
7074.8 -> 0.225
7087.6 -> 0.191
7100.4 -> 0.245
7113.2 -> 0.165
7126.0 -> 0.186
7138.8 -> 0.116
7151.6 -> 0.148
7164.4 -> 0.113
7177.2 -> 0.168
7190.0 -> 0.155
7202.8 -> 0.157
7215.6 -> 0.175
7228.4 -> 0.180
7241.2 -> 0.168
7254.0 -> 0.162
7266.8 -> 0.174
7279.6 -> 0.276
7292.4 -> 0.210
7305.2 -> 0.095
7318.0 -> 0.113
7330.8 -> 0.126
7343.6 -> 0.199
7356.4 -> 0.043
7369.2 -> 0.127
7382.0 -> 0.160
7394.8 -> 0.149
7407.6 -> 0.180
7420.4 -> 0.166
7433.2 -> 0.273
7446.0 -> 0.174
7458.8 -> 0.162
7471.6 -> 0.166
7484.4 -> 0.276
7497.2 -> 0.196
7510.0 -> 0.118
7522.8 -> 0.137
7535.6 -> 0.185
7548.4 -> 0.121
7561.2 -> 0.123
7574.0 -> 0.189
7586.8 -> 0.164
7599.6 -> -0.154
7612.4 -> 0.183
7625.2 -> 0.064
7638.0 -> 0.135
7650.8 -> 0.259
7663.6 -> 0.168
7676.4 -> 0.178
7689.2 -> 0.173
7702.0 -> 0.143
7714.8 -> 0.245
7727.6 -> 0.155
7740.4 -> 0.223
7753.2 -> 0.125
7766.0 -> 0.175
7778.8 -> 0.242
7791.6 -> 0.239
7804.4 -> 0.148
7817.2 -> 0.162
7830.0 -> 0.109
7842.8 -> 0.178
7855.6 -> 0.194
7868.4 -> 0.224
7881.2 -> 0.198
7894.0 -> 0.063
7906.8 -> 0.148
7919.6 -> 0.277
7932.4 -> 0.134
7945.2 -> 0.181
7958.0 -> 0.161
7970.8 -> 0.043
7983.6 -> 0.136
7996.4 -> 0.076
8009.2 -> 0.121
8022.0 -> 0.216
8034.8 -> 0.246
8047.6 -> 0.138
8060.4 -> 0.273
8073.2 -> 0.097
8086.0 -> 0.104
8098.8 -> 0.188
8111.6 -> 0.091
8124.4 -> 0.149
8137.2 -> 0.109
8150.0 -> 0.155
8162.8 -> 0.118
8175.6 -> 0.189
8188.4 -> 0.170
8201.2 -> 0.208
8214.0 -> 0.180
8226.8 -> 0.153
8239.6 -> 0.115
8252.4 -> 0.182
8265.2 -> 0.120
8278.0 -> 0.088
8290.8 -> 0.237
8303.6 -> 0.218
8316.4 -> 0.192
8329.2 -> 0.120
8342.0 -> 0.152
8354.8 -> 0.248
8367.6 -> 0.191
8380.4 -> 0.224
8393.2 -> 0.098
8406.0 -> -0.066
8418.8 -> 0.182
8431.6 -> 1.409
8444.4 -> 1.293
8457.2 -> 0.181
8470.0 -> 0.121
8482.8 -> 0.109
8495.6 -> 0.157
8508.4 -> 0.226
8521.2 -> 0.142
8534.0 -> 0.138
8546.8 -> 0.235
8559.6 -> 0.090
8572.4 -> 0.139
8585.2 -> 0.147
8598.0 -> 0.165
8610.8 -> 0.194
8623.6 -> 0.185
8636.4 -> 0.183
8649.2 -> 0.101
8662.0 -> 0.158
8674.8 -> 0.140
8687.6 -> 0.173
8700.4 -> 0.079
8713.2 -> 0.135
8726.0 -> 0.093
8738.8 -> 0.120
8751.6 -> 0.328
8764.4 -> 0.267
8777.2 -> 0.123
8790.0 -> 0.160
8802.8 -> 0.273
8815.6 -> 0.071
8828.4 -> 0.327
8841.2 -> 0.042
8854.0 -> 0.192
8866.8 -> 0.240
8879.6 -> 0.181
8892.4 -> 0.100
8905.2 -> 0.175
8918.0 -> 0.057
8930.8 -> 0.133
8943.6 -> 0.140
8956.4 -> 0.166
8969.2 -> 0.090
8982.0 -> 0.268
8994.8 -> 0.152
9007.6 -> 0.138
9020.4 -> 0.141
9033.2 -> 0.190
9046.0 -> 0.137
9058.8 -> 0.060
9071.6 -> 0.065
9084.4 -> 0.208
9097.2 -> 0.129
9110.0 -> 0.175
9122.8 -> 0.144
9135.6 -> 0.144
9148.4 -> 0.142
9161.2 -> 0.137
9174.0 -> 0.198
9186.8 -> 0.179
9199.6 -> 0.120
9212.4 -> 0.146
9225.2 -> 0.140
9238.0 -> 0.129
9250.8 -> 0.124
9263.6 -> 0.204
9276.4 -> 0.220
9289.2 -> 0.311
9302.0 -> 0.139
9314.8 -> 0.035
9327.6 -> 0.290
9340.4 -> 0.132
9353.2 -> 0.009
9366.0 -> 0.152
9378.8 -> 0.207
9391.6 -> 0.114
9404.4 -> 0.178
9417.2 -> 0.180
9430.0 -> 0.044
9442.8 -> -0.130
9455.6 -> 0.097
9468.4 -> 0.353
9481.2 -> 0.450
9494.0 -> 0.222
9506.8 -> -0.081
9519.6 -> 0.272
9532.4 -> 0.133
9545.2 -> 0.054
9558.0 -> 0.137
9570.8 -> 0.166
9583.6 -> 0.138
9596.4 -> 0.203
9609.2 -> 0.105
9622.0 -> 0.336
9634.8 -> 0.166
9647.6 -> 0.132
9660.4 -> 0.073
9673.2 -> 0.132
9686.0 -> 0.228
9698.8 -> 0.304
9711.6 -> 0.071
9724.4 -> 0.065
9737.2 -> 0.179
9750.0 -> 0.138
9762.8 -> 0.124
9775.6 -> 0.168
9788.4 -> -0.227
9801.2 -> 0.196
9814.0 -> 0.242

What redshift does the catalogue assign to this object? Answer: 1.263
